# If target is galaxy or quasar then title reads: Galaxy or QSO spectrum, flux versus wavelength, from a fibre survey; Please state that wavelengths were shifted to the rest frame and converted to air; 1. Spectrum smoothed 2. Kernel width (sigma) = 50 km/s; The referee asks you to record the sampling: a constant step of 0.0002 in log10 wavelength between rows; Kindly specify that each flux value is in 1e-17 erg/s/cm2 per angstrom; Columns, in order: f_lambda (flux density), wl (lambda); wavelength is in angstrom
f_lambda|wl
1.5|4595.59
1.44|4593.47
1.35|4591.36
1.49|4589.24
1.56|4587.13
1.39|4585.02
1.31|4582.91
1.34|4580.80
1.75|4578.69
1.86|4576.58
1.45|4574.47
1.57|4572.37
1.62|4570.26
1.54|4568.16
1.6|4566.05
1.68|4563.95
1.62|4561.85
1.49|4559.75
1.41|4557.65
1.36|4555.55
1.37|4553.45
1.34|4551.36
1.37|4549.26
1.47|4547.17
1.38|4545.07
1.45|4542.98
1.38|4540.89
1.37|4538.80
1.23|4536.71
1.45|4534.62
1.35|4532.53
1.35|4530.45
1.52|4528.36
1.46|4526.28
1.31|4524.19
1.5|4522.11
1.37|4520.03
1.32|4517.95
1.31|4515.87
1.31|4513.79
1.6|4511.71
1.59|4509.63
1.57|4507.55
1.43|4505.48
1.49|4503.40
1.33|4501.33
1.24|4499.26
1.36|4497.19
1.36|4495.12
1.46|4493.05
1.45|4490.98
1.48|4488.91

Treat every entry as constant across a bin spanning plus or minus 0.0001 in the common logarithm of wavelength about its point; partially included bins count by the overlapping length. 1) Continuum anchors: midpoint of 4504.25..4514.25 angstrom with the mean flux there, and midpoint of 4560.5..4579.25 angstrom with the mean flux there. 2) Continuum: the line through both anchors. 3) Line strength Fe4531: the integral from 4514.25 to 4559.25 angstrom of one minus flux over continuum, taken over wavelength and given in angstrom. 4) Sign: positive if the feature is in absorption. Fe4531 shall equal 5.1 angstrom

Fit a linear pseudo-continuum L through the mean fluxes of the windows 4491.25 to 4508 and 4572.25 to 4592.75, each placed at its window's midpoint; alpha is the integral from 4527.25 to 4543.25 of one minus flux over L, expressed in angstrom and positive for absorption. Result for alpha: 0.7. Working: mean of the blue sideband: 1.4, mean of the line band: 1.39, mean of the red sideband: 1.5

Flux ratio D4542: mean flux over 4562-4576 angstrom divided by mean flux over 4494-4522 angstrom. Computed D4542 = 1.1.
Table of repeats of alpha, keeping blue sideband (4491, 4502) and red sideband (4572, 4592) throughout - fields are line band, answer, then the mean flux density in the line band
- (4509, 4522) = -0.23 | 1.42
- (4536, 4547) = 0.49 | 1.37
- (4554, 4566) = -0.35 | 1.51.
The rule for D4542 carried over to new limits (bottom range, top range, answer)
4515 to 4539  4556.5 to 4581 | 1.15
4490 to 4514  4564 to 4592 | 1.07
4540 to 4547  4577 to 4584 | 1.06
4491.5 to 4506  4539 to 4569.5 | 1.06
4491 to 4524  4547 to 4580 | 1.08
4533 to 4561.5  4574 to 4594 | 1.07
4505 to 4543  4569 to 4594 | 1.07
